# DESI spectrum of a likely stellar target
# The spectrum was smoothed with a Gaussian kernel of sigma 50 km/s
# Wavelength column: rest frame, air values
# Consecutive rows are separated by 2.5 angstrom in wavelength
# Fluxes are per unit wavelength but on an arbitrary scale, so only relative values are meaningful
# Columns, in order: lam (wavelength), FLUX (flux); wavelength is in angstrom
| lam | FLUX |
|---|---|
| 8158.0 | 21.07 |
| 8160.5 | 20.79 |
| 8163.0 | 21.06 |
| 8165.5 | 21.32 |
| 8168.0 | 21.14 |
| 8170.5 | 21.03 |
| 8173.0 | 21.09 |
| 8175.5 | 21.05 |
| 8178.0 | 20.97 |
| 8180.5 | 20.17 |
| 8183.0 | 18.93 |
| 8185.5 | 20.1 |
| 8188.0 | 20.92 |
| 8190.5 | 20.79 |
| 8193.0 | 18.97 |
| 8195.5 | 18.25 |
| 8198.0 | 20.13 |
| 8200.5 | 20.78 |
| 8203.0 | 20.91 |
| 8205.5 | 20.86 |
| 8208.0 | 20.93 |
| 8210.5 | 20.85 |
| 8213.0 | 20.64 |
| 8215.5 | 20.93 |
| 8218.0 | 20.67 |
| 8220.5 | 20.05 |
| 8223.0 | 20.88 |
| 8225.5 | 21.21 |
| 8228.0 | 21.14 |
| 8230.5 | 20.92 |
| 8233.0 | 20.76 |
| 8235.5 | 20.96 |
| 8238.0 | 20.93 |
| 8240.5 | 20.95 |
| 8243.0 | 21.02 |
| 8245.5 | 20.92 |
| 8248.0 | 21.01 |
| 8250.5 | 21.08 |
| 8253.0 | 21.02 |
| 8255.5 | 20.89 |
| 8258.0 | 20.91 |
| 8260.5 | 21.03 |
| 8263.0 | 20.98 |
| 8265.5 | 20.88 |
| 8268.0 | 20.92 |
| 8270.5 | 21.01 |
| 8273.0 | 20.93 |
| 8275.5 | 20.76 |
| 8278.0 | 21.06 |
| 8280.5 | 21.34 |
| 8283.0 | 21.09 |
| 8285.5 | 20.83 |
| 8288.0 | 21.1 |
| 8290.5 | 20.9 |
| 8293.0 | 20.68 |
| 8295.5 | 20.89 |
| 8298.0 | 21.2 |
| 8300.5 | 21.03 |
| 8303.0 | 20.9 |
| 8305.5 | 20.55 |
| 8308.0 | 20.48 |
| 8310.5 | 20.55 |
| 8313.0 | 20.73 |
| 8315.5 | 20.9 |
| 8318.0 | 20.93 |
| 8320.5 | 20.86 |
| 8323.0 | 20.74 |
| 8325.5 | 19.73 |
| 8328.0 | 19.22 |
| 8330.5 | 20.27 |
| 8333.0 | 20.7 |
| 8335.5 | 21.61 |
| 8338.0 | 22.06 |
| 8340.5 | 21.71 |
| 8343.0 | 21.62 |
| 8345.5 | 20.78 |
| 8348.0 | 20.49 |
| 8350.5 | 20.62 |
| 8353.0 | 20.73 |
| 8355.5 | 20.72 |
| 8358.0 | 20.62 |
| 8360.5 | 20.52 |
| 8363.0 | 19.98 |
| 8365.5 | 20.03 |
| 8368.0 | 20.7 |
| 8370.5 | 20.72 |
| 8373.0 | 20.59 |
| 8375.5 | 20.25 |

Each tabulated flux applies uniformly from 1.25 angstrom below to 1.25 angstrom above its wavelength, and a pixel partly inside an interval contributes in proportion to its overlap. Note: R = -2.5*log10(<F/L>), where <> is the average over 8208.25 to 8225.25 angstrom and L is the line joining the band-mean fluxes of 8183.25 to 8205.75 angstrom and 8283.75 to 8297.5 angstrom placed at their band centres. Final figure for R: -0.023 mag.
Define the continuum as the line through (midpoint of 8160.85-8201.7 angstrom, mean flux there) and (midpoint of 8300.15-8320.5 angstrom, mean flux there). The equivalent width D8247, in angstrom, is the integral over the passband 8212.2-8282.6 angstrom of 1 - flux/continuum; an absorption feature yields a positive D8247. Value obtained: -1.1 angstrom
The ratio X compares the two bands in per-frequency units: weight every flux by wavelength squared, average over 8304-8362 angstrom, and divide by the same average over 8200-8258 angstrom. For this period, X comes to 1.02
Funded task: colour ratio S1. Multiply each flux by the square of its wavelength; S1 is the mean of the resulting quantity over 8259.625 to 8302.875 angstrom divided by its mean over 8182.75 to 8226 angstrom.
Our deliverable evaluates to 1.05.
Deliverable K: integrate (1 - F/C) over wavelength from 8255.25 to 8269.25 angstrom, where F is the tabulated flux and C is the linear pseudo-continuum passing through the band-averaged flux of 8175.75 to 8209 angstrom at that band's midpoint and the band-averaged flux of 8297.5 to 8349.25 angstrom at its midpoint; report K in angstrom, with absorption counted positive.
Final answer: -0.3 angstrom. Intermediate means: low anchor 20.2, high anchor 20.8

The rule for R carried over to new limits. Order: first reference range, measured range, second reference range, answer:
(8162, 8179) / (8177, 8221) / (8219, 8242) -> 0.035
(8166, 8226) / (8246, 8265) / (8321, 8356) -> -0.018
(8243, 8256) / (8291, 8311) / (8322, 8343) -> 0.004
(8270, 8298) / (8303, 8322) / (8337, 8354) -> 0.017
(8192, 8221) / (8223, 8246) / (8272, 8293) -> -0.021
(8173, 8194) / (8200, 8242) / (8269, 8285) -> -0.013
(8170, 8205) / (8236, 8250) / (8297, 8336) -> -0.028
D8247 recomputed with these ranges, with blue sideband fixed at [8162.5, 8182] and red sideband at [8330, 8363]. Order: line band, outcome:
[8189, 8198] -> 0.6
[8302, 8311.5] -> 0.1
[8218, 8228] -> 0.1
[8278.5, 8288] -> -0.1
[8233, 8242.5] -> 0.0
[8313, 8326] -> 0.2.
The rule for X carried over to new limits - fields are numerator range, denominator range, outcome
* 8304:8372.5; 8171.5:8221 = 1.05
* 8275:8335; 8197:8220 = 1.02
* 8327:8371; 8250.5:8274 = 1.01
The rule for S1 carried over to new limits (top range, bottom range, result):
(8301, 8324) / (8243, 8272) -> 1.00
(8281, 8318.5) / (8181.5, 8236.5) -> 1.04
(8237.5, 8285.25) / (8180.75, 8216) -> 1.05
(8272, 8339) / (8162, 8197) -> 1.05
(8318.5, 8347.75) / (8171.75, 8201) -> 1.07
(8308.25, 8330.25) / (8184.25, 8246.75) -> 1.02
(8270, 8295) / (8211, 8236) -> 1.02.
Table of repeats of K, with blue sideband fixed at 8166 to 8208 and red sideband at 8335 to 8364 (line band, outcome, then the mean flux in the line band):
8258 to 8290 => -0.4 angstrom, 21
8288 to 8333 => 0.4 angstrom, 20.6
